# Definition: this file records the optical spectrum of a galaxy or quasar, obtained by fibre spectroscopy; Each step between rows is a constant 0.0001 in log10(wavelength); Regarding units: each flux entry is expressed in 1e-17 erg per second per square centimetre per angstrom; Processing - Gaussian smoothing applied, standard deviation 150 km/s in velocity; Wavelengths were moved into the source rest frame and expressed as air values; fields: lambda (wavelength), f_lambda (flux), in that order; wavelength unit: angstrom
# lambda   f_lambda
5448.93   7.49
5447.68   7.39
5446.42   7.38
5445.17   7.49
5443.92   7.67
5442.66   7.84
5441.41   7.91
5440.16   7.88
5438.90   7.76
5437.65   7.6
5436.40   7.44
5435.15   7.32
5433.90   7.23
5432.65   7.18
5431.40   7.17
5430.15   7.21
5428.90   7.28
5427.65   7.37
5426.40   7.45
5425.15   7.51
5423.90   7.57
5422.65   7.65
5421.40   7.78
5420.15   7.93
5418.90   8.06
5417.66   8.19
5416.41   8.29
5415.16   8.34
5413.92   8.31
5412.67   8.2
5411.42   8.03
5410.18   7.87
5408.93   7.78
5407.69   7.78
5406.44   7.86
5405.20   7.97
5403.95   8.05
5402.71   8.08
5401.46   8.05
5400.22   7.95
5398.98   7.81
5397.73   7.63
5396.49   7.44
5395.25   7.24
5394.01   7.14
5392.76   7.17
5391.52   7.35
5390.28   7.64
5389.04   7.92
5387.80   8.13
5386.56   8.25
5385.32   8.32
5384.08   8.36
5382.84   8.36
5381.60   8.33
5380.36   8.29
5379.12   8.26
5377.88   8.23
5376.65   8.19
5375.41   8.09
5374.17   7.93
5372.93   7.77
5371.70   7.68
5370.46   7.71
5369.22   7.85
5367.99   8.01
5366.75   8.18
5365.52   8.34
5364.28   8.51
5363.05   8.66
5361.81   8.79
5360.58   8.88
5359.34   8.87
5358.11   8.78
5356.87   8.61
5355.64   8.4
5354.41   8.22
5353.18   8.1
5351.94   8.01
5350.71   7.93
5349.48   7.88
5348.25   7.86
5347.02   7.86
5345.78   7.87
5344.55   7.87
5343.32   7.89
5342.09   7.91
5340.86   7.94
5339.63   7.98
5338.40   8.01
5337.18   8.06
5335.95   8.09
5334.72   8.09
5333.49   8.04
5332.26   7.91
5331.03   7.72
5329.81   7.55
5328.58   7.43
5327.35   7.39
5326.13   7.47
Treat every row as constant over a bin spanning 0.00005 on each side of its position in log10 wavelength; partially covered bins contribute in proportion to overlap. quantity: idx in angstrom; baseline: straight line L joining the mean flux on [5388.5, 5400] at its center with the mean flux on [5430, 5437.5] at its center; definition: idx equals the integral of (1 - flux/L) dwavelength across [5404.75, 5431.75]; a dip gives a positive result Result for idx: -1.6 angstrom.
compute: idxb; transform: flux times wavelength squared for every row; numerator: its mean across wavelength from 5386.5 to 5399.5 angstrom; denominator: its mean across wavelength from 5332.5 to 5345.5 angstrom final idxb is 1.0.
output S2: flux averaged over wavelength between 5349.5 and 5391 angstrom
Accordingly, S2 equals 8.22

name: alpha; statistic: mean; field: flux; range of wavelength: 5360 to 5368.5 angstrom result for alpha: 8.49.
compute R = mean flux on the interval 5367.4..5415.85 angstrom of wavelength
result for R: 7.93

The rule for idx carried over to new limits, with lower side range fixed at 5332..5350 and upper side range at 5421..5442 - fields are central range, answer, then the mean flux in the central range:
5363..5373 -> -0.32 angstrom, 8.07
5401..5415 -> -0.74 angstrom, 8.01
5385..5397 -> 0.08 angstrom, 7.65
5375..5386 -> -0.75 angstrom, 8.27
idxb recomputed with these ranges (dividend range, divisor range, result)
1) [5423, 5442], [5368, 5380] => 0.96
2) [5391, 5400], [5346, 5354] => 0.95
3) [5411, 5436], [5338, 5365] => 0.96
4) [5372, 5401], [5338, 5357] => 1.00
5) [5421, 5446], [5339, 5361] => 0.95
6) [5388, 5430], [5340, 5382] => 0.97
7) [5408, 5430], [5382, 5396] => 1.02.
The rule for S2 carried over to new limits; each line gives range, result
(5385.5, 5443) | 7.73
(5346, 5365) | 8.34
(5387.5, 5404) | 7.67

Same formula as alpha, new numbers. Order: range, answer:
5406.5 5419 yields 8.08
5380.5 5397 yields 7.83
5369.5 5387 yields 8.12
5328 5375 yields 8.08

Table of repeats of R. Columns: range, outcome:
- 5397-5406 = 7.93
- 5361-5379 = 8.15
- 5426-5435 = 7.27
